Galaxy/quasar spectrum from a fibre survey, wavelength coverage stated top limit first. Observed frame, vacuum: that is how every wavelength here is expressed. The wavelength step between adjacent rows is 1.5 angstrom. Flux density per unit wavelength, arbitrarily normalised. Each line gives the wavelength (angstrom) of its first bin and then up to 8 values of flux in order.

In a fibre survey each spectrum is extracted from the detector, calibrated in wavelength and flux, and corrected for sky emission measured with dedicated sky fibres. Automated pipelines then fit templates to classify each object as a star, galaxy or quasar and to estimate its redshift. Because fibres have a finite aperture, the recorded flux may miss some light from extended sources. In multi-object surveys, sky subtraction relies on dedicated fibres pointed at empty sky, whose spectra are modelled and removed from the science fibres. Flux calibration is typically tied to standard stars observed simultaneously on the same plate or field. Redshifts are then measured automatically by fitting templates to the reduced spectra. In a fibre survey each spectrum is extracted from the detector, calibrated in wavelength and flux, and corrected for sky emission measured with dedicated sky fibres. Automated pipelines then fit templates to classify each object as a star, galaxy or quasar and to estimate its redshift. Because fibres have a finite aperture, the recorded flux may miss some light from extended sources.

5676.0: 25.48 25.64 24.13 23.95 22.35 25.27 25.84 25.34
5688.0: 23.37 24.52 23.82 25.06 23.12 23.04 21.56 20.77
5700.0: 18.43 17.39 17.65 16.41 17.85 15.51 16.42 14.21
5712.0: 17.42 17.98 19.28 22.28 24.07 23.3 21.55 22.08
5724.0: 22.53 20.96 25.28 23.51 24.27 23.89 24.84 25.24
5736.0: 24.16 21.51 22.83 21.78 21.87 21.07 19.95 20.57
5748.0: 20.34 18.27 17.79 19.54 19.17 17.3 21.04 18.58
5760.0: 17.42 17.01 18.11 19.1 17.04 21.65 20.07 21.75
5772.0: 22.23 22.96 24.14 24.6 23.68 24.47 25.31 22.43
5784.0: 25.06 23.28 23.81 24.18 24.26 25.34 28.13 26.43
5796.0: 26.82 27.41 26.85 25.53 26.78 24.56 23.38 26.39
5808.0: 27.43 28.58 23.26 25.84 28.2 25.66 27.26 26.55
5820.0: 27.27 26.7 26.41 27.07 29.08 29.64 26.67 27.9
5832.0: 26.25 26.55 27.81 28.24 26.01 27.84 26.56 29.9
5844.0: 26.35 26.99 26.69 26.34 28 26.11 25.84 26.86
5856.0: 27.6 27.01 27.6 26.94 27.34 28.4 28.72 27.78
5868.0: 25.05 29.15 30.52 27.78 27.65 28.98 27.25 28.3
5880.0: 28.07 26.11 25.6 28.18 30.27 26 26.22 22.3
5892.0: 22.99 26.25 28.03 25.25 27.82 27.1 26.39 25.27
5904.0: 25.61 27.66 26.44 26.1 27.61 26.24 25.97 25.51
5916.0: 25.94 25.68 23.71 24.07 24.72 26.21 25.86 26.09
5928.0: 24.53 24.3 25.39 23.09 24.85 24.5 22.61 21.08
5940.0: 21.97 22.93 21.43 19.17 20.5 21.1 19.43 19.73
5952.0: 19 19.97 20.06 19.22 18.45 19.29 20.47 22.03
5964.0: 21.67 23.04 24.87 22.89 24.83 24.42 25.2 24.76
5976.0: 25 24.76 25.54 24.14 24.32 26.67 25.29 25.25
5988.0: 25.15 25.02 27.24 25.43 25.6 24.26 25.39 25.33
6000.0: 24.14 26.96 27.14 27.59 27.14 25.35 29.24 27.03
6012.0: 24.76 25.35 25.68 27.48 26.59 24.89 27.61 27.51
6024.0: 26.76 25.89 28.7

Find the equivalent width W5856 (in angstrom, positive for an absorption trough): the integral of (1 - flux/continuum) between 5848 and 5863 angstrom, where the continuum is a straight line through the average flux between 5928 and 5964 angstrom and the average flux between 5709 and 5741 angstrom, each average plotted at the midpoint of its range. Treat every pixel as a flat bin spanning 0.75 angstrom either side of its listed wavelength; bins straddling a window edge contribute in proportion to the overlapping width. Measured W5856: -3.7 angstrom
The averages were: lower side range 21.9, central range 27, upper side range 21.4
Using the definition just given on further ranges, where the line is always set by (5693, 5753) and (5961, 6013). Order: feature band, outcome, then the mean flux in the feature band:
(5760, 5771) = 1.2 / 19.1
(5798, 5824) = -4.7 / 26.3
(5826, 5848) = -4.6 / 27.4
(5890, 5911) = -2.1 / 26.1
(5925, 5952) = 2.0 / 22.5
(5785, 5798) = -2.1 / 25.5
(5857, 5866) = -1.8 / 27.7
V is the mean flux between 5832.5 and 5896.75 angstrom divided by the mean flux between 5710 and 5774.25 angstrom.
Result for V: 1.3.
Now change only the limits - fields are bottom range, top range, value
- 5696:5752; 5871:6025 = 1.20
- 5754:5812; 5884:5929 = 1.12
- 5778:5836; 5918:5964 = 0.85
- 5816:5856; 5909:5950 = 0.88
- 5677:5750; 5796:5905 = 1.24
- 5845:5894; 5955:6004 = 0.89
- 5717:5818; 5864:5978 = 1.07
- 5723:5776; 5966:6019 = 1.21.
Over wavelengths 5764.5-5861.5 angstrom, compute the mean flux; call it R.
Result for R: 25.8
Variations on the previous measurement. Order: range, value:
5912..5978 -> 23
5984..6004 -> 25.6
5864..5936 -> 26.3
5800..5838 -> 26.8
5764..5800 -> 23.8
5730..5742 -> 23.4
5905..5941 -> 25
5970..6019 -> 25.7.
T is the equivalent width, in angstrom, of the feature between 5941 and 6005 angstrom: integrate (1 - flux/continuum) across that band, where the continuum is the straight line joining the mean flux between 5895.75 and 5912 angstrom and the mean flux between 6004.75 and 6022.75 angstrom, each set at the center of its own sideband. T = 7.7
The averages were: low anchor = 26.5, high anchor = 26.6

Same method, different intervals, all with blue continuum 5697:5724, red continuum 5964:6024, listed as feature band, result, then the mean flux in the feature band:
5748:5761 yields 0.9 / 18.7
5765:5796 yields -4.2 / 23.6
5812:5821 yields -2.2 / 26.8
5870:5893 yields -4.1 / 27.1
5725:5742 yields -3.3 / 23.4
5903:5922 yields -1.7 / 25.8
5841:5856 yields -3.2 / 27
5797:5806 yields -1.9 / 25.7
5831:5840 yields -2.1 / 27.1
